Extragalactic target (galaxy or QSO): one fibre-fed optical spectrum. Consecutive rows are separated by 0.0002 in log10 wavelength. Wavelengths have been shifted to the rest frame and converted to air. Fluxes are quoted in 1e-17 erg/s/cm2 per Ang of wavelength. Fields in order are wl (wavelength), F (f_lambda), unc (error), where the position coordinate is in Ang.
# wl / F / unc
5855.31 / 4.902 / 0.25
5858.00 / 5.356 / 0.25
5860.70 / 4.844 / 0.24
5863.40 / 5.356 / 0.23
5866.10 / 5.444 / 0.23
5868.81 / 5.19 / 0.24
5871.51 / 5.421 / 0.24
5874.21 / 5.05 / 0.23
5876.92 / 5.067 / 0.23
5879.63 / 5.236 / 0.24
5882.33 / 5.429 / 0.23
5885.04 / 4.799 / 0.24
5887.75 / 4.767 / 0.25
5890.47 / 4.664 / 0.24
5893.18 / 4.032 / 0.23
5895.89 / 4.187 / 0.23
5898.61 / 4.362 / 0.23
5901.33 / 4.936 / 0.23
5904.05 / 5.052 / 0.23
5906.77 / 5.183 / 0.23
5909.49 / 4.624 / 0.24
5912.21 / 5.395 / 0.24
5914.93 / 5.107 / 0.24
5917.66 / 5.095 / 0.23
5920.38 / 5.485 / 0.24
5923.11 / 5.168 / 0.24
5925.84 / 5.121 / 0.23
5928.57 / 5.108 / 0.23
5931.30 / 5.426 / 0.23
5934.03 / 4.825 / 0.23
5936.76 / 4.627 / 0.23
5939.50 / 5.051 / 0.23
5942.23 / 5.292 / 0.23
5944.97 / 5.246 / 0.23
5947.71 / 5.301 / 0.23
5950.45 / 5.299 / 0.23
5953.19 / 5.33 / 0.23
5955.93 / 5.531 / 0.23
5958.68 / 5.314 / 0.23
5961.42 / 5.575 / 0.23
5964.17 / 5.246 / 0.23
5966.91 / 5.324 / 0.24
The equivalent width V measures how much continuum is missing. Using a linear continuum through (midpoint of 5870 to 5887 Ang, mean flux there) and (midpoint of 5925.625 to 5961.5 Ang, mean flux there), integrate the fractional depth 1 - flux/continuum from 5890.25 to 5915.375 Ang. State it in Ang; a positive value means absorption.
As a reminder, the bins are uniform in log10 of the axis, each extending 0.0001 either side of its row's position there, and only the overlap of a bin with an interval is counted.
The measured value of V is 2.09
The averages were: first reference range 5.16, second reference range 5.21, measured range 4.75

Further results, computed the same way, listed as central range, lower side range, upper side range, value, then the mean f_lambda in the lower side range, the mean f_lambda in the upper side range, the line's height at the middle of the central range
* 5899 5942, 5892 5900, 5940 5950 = -3.2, 4.2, 5.26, 4.73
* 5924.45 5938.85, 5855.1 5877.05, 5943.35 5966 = 0.8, 5.2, 5.35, 5.31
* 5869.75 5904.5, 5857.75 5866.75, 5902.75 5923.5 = 2.3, 5.22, 5.14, 5.18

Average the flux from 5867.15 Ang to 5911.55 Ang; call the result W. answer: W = 4.89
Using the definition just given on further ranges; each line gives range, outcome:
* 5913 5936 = 5.16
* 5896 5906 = 4.73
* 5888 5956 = 5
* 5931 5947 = 5.06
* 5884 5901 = 4.49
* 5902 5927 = 5.13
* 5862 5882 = 5.26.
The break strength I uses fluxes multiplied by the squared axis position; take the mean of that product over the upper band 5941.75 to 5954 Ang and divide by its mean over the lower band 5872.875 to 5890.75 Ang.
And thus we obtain 1.1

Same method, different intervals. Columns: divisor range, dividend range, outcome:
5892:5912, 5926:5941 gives 1.09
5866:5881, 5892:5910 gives 0.90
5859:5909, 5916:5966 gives 1.08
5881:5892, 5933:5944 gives 1.03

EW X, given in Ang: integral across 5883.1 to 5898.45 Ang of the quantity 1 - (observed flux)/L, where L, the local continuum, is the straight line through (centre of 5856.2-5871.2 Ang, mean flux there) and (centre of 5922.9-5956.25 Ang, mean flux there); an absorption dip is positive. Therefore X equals 2.1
